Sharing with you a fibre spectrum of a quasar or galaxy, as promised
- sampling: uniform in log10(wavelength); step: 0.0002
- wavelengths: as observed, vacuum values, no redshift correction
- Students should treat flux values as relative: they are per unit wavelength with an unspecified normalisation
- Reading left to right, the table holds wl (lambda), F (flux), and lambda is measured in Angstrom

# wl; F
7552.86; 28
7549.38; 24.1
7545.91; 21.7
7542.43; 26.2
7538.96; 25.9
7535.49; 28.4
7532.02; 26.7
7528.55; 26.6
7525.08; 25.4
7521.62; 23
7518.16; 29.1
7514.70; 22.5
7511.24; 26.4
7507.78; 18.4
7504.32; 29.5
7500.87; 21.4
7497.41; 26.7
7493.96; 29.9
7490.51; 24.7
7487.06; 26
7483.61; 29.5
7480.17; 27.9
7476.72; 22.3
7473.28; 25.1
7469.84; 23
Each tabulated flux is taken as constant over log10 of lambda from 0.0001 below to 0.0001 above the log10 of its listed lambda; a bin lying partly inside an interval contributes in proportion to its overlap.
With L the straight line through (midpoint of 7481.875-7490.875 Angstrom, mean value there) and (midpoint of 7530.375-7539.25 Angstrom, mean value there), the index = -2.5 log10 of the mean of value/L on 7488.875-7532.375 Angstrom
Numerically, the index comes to 0.072 mag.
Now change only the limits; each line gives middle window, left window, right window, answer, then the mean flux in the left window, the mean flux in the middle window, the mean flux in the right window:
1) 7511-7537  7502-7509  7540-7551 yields -0.08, 24.1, 26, 24.1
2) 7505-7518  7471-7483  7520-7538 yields 0.09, 25.4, 23.8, 26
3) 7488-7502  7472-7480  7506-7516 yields -0.11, 24.4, 25.9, 22.5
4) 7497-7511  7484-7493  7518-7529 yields 0.09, 26.3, 24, 25.5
